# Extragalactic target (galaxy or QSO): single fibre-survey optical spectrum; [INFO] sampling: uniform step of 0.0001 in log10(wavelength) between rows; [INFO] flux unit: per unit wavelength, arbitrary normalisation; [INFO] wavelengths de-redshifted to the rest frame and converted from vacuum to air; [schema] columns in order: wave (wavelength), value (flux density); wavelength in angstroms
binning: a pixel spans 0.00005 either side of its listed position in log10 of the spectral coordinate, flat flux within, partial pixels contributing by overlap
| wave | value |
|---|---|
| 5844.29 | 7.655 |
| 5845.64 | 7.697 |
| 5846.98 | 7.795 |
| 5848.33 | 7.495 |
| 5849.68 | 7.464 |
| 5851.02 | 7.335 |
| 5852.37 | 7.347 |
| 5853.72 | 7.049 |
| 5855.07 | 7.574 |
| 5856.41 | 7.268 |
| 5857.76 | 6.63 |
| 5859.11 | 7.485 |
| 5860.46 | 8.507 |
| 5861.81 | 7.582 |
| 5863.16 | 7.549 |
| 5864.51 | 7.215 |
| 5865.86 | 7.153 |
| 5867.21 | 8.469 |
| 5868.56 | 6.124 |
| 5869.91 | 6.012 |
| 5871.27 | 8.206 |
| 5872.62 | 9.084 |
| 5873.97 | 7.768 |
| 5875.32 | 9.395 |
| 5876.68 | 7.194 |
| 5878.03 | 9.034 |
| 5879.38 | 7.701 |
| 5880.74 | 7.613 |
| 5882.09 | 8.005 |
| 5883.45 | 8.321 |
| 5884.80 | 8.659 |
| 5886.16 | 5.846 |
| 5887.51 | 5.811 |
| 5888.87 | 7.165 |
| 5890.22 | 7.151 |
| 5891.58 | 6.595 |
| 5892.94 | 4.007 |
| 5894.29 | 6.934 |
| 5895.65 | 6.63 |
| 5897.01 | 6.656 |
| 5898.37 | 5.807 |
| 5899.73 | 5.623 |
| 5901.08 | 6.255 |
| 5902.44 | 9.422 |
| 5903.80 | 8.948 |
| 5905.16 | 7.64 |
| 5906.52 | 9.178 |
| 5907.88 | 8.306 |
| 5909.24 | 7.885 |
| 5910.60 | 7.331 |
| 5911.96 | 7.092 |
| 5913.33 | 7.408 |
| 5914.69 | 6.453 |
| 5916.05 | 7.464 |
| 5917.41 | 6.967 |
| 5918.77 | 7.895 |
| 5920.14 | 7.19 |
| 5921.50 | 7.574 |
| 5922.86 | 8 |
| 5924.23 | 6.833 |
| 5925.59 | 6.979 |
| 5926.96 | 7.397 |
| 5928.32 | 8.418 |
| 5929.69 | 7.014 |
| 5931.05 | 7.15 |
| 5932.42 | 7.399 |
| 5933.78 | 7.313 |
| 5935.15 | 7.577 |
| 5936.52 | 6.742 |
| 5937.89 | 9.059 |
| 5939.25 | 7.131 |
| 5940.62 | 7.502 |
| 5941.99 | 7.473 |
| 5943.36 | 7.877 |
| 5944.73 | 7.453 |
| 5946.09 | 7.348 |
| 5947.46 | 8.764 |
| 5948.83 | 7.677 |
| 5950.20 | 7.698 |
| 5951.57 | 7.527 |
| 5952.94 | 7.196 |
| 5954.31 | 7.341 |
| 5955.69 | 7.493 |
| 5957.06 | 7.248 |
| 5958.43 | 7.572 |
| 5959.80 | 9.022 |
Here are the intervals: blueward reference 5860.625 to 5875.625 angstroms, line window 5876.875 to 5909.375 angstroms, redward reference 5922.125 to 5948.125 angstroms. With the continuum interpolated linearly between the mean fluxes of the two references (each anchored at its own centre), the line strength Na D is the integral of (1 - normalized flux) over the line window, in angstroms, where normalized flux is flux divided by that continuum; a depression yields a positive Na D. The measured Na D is 1.4 angstroms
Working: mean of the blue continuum 7.67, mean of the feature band 7.29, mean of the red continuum 7.55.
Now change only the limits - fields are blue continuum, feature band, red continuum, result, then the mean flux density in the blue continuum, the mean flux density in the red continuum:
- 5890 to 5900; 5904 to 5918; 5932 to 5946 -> -2.06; 6.15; 7.55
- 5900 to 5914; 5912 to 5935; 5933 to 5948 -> 1.26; 7.88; 7.65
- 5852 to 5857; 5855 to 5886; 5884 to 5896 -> -3.46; 7.31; 6.55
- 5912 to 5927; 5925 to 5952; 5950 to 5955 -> -0.83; 7.27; 7.41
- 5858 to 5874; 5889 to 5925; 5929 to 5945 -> 1.48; 7.56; 7.47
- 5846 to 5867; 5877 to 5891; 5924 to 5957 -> -0.07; 7.46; 7.52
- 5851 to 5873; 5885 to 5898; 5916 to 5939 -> 1.85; 7.43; 7.46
